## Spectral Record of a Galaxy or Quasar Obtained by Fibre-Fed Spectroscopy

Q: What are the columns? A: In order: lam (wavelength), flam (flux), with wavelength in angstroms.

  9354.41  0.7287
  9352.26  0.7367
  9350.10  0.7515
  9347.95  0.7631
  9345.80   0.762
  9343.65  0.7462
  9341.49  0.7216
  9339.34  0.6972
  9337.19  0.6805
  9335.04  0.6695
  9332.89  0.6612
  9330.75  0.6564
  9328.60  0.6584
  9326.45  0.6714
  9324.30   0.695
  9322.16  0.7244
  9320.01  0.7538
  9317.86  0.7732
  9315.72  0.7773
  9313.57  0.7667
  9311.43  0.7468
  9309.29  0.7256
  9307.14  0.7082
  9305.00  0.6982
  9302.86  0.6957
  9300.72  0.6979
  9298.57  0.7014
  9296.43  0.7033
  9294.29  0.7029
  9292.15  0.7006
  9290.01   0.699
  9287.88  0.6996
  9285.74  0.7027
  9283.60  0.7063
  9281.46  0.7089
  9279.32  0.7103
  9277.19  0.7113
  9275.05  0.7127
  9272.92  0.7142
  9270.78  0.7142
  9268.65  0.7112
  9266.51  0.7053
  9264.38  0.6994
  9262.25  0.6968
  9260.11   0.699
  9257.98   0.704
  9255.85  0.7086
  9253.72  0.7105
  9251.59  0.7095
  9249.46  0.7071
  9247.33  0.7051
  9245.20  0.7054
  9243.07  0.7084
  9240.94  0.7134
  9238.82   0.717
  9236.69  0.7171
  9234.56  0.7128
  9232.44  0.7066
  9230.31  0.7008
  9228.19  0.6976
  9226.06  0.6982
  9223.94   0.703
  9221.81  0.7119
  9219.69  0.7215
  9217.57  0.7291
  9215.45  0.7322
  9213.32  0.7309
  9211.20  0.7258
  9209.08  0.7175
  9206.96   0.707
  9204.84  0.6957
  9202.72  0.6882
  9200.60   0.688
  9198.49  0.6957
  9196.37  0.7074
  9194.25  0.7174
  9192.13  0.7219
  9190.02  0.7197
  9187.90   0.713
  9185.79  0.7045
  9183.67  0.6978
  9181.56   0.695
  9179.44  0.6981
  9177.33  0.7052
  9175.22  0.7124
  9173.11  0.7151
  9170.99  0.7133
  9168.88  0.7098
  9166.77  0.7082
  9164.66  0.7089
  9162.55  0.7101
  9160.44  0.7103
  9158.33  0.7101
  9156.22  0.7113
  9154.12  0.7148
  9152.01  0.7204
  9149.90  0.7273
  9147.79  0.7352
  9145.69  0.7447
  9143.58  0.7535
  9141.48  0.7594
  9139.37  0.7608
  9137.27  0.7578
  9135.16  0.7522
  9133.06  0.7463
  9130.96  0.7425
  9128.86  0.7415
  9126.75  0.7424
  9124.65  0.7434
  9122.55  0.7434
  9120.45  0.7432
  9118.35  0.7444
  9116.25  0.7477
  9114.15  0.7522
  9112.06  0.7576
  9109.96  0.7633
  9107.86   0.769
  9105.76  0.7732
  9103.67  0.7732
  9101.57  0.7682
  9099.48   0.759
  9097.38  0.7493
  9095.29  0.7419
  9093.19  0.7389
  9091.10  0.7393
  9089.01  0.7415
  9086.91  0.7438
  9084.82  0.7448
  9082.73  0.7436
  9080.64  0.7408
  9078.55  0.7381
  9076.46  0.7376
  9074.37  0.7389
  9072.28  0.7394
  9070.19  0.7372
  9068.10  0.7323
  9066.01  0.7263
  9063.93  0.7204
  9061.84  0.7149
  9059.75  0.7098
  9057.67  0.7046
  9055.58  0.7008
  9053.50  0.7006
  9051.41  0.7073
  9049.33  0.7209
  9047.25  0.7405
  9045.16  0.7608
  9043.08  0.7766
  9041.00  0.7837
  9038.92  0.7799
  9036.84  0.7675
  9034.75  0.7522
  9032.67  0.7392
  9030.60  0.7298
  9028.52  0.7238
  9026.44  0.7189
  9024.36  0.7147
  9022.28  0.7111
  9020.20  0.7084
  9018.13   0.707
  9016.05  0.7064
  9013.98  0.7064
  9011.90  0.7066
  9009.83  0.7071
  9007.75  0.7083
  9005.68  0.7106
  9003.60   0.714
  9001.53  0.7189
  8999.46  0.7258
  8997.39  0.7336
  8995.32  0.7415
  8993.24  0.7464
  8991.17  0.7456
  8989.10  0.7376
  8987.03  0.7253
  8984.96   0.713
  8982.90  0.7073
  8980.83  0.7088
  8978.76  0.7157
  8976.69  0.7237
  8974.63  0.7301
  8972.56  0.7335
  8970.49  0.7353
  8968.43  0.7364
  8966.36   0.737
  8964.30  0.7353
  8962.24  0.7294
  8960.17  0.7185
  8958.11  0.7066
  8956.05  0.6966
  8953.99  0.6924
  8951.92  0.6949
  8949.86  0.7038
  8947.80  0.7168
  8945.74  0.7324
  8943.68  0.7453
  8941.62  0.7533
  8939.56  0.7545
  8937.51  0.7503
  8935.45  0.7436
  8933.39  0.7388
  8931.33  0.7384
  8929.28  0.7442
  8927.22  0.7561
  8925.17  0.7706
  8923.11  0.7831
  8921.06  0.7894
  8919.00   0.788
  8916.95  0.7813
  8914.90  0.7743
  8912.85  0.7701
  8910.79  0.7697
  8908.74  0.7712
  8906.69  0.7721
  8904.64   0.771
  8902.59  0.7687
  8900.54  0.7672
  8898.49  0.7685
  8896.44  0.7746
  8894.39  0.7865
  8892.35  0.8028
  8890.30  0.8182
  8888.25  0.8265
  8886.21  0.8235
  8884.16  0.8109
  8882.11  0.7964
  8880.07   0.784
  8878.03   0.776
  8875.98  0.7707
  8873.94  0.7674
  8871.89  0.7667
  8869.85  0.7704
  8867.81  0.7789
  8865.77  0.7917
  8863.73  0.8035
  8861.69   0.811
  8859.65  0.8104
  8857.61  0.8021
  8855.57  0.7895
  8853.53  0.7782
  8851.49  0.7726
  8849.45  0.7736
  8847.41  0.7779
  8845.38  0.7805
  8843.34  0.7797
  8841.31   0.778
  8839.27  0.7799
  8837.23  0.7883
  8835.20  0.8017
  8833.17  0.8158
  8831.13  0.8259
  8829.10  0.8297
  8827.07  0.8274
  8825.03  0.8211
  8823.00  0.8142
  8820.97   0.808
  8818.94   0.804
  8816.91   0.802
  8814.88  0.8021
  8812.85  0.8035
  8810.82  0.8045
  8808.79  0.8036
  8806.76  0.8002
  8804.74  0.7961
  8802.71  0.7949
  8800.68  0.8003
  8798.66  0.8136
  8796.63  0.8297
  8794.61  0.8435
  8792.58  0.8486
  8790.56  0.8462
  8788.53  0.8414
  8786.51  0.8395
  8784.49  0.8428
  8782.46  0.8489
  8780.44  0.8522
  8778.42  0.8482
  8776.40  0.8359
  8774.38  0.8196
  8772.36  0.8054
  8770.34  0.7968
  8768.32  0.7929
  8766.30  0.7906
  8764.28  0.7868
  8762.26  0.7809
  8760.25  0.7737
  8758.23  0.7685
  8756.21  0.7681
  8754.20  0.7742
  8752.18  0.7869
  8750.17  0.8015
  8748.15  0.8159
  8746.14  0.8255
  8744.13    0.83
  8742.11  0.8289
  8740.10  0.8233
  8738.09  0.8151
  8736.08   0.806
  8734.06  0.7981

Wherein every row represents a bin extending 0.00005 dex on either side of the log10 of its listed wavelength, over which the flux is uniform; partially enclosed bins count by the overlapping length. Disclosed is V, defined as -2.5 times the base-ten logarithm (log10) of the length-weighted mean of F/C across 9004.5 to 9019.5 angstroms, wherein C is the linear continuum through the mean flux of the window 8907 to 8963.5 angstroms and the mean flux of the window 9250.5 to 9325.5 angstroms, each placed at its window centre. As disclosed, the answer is 0.05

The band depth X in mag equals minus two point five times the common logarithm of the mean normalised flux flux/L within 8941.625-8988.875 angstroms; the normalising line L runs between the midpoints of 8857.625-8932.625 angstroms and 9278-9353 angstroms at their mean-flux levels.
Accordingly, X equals 0.072 mag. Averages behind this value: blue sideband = 0.782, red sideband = 0.713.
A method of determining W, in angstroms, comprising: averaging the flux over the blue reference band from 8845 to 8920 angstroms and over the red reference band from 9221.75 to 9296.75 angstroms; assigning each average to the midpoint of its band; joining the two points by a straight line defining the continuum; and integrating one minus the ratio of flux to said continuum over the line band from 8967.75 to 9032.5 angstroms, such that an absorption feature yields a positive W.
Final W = 3.4 angstroms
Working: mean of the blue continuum 0.785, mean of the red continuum 0.706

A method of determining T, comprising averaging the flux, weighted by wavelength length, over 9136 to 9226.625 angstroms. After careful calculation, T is 0.717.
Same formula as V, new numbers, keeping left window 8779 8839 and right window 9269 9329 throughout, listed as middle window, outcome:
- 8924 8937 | 0.06 mag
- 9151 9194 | 0.05 mag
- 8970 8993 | 0.08 mag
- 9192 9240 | 0.03 mag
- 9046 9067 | 0.07 mag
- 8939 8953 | 0.09 mag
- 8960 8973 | 0.07 mag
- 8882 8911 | 0.02 mag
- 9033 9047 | 0.00 mag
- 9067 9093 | 0.03 mag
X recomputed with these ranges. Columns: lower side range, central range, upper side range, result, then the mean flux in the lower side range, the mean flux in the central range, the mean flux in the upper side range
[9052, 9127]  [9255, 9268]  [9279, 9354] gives 0.027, 0.741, 0.702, 0.714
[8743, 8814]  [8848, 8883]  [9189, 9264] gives 0.010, 0.812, 0.785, 0.709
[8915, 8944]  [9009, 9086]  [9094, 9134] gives 0.038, 0.761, 0.73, 0.753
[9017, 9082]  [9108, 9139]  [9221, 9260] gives -0.040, 0.732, 0.749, 0.707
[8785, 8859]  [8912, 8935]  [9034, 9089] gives 0.015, 0.806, 0.766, 0.737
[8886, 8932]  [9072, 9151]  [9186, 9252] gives -0.021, 0.779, 0.748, 0.71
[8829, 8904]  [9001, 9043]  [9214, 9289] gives 0.044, 0.79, 0.727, 0.709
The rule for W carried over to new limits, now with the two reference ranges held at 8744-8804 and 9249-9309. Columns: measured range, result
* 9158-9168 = 0.3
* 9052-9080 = 1.0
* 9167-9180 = 0.3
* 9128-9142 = -0.3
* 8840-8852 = 0.3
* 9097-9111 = -0.4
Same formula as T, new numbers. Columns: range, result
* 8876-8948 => 0.773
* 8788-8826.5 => 0.814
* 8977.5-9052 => 0.729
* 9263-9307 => 0.705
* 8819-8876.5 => 0.794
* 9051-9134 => 0.74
